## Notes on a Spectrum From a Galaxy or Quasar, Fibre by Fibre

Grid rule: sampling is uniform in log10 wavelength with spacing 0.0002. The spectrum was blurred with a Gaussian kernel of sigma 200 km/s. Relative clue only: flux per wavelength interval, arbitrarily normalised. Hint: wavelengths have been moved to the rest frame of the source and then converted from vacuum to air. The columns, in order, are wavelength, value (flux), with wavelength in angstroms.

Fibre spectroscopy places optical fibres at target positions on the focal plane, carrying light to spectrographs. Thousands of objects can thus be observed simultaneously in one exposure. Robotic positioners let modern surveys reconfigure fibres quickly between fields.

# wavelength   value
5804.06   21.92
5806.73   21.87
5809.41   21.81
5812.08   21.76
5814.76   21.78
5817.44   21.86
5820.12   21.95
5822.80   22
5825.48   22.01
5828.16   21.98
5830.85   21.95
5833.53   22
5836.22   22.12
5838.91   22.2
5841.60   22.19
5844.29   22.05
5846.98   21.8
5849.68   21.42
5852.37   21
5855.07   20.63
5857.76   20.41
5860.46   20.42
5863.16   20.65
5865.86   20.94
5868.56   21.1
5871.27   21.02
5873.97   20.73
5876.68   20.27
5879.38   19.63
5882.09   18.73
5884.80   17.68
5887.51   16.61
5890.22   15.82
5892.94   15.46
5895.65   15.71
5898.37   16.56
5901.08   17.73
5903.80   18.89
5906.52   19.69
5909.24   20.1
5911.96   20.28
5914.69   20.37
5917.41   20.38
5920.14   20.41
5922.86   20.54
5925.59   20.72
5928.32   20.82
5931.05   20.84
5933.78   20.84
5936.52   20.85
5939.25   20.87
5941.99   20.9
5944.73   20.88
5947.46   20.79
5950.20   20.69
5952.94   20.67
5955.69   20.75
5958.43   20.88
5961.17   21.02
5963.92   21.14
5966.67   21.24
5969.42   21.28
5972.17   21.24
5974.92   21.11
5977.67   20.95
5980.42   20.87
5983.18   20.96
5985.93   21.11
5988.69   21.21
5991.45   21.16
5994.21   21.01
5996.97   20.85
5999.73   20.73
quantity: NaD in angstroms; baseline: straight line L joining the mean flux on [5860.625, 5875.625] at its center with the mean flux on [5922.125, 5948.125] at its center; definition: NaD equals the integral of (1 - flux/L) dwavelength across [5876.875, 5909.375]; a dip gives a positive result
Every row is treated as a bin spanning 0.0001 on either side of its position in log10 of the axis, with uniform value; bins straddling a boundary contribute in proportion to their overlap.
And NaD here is 4.8 angstroms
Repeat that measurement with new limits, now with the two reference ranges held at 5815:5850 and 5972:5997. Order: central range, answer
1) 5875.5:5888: 1.7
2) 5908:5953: 1.5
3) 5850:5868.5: 0.9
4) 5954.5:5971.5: 0.1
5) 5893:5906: 2.6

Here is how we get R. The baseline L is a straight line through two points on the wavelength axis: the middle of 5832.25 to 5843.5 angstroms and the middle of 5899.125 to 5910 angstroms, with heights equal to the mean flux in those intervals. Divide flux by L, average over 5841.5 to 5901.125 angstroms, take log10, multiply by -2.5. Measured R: 0.06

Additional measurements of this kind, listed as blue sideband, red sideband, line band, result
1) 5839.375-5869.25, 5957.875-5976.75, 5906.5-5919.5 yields 0.05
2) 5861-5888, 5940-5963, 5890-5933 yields 0.07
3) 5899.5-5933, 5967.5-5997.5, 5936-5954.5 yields -0.02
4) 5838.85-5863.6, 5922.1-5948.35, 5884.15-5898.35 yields 0.28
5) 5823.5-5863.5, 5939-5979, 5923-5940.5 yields 0.02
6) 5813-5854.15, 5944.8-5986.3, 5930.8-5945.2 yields 0.02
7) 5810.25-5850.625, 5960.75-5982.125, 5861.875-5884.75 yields 0.08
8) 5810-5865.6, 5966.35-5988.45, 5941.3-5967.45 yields 0.02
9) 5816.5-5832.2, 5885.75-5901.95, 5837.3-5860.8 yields -0.08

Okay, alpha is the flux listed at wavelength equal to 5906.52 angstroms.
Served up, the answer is 19.69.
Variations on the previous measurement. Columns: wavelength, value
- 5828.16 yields 21.98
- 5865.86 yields 20.94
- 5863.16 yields 20.65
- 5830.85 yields 21.95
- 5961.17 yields 21.02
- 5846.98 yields 21.8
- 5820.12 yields 21.95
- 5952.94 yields 20.67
